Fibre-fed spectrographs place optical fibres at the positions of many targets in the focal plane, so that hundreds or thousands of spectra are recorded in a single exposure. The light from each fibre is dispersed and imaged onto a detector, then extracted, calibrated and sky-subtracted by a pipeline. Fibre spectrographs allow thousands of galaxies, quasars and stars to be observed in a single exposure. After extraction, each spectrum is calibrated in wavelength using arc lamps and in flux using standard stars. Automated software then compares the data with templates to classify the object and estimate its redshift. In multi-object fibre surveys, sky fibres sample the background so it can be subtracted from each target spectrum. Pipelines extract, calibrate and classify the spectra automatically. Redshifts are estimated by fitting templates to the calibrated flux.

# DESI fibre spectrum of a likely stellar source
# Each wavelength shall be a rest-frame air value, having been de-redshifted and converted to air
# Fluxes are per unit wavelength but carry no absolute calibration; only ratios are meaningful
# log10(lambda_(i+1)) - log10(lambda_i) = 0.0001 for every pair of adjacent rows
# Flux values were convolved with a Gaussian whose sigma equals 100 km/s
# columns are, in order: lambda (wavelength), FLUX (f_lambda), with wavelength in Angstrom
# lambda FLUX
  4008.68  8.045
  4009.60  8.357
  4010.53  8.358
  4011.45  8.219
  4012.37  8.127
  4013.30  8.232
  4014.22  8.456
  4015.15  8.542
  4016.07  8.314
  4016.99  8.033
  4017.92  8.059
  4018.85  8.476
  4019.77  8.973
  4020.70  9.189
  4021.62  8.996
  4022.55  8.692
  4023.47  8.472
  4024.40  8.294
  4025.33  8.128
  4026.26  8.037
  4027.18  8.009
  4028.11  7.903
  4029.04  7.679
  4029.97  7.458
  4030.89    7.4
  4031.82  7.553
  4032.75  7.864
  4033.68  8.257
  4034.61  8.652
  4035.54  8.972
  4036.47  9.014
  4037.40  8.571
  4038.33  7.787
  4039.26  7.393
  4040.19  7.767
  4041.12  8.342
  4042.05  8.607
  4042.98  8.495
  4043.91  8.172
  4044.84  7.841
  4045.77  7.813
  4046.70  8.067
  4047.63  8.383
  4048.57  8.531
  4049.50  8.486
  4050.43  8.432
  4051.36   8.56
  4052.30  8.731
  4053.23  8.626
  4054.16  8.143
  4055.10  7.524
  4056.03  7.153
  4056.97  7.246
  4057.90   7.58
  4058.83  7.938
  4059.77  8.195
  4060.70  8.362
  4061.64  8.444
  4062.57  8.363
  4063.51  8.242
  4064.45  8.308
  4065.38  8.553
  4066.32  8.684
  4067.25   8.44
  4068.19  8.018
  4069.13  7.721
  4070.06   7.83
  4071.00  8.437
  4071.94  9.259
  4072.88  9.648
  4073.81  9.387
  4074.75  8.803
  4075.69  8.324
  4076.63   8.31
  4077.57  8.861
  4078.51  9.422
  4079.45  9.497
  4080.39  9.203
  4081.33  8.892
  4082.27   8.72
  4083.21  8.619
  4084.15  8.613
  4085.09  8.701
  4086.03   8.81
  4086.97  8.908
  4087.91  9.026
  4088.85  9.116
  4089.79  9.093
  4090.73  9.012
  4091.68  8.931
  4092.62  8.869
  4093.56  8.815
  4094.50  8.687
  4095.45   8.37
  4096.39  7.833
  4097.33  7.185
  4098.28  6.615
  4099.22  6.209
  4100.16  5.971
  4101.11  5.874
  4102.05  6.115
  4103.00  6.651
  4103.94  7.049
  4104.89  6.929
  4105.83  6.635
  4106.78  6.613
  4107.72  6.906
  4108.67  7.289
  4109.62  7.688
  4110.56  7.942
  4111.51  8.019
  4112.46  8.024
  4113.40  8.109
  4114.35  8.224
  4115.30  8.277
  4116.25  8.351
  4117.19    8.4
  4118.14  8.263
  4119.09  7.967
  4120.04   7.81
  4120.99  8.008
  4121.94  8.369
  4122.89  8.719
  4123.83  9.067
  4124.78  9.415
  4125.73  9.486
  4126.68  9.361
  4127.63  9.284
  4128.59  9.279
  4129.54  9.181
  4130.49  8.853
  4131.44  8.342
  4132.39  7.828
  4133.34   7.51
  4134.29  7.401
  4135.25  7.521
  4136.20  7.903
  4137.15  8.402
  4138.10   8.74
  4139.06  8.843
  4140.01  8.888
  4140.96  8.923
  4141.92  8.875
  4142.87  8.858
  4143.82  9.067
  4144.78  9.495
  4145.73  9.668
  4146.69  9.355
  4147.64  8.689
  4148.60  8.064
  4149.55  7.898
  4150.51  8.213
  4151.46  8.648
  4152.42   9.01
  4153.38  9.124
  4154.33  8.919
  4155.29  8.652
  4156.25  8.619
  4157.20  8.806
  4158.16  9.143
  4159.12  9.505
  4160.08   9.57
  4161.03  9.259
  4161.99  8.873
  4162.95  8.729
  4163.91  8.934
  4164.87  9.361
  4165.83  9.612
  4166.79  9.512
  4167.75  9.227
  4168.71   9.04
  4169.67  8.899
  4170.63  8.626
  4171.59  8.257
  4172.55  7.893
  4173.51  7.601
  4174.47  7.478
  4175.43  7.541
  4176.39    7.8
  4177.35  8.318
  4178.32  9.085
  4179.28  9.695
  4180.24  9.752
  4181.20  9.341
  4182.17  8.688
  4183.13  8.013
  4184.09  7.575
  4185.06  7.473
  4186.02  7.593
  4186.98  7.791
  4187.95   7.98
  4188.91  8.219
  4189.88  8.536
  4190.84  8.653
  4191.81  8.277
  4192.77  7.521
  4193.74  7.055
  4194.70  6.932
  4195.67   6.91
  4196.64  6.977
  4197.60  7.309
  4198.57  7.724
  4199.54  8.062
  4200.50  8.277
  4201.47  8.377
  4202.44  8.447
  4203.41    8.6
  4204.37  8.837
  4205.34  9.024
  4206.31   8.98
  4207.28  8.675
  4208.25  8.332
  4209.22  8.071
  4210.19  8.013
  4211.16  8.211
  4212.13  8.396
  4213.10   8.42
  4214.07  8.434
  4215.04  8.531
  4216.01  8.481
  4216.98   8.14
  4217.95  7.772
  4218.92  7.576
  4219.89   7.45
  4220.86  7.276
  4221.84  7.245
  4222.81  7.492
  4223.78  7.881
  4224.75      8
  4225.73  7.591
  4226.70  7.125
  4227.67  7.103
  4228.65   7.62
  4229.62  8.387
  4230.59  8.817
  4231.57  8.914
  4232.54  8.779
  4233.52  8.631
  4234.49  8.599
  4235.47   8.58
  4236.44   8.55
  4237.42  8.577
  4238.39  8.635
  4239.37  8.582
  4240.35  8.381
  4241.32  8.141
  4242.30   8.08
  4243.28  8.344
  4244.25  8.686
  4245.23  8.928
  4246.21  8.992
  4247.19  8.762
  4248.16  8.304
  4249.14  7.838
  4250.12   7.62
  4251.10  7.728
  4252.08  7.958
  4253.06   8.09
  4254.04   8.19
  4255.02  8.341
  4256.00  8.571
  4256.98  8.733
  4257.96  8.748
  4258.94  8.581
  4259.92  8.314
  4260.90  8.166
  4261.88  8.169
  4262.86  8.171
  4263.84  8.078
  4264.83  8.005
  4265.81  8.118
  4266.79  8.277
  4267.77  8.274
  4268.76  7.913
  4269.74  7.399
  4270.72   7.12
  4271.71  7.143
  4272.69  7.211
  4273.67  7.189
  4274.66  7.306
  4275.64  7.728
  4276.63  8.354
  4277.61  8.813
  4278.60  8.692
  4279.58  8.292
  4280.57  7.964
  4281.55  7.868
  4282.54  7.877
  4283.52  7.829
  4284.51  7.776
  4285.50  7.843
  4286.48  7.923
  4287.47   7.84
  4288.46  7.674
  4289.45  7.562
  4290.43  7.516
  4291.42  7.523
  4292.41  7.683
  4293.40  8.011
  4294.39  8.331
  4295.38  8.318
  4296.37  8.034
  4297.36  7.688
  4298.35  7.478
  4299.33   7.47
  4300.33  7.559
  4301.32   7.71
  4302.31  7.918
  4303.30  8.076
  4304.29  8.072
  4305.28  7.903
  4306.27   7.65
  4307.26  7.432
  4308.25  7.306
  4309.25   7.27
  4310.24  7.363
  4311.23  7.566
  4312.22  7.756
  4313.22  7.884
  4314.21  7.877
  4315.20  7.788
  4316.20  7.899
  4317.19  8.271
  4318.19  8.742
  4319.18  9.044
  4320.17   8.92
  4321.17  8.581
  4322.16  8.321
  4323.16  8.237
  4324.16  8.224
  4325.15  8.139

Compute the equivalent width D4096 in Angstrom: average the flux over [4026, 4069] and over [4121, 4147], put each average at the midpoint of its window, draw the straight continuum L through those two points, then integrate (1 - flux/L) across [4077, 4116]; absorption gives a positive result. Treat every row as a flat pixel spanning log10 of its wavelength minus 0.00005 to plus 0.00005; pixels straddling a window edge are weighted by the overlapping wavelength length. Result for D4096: 2.16 Angstrom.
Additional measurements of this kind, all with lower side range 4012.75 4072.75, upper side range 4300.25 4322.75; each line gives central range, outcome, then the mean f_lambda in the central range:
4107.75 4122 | 0.28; 8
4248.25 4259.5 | -0.28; 8.22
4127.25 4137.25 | -0.20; 8.3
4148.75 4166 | -1.68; 8.91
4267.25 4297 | 0.59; 7.83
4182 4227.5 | 0.59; 7.97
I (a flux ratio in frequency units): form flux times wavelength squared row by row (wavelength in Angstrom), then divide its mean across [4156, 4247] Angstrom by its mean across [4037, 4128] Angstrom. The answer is 1.1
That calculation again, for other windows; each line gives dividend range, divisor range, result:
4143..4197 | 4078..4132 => 1.07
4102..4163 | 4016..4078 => 1.06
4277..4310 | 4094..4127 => 1.11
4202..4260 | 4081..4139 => 1.08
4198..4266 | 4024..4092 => 1.07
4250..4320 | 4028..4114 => 1.08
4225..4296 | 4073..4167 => 1.03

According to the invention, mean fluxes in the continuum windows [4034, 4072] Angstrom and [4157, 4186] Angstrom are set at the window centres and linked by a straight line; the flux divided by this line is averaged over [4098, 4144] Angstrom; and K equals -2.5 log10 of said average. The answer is 0.07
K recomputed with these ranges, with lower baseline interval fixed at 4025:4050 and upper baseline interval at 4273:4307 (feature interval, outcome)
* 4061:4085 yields -0.07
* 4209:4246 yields -0.03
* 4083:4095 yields -0.10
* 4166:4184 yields -0.08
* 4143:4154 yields -0.11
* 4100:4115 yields 0.13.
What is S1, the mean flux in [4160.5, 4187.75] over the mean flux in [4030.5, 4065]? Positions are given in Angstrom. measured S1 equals 1.05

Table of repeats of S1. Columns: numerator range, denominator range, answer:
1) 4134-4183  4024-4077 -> 1.06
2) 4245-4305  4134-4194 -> 0.93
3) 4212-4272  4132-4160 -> 0.94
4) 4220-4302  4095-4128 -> 1.04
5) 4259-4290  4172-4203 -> 0.99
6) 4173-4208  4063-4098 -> 0.94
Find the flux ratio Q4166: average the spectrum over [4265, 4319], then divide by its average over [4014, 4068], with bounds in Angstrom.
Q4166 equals 0.95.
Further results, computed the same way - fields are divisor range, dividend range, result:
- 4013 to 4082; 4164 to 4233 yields 0.98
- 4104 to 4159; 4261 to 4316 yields 0.93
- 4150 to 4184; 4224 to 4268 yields 0.94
